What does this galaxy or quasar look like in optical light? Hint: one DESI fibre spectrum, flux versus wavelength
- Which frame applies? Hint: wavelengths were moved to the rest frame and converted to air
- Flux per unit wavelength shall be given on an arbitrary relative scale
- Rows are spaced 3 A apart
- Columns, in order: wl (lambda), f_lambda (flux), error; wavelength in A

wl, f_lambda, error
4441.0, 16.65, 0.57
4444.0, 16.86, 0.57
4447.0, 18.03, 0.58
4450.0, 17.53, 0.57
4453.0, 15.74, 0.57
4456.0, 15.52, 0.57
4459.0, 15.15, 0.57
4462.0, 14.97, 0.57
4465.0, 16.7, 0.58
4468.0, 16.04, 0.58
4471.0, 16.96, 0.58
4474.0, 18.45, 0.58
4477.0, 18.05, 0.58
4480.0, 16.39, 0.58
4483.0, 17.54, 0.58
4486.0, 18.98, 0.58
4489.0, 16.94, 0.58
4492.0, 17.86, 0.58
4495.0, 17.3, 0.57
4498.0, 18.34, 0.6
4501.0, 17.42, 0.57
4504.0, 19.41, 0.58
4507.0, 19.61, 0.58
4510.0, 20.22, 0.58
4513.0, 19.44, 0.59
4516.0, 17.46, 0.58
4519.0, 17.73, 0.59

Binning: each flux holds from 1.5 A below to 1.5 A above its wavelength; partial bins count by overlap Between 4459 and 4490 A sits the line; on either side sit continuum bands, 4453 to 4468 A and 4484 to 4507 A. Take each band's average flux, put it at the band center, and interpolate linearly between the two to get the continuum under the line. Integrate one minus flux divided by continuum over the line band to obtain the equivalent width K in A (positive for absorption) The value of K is -0.7 A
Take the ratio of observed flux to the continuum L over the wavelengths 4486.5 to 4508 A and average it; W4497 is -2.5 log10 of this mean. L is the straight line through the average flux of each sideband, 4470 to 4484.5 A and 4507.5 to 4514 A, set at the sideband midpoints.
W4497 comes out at 0.04 mag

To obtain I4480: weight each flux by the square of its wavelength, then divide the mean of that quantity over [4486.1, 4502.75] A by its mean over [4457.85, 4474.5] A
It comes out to 1.10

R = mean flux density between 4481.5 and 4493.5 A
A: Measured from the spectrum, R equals 17.8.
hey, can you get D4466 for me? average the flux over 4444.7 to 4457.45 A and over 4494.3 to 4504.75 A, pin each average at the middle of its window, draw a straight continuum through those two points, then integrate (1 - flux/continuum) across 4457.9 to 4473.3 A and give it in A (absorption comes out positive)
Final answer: 0.9 A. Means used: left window 16.7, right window 18.1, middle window 16.1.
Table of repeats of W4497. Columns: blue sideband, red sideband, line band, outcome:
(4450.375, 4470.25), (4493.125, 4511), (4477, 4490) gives -0.01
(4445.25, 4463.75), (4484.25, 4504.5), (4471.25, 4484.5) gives -0.02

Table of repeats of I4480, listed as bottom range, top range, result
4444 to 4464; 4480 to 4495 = 1.10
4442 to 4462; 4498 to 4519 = 1.18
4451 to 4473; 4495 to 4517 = 1.20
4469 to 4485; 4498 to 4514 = 1.11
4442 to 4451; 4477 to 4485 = 1.01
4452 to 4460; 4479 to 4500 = 1.16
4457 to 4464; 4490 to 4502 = 1.18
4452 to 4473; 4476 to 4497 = 1.12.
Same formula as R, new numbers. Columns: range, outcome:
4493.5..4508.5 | 18.4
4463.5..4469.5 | 16.4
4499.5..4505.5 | 18.4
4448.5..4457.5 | 16.3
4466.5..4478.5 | 17.4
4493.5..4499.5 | 17.8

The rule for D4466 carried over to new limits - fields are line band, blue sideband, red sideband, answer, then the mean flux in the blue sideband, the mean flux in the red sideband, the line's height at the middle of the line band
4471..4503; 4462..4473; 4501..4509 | 0.2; 16.4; 19.2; 17.9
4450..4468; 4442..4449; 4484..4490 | 1.8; 17.4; 18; 17.6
